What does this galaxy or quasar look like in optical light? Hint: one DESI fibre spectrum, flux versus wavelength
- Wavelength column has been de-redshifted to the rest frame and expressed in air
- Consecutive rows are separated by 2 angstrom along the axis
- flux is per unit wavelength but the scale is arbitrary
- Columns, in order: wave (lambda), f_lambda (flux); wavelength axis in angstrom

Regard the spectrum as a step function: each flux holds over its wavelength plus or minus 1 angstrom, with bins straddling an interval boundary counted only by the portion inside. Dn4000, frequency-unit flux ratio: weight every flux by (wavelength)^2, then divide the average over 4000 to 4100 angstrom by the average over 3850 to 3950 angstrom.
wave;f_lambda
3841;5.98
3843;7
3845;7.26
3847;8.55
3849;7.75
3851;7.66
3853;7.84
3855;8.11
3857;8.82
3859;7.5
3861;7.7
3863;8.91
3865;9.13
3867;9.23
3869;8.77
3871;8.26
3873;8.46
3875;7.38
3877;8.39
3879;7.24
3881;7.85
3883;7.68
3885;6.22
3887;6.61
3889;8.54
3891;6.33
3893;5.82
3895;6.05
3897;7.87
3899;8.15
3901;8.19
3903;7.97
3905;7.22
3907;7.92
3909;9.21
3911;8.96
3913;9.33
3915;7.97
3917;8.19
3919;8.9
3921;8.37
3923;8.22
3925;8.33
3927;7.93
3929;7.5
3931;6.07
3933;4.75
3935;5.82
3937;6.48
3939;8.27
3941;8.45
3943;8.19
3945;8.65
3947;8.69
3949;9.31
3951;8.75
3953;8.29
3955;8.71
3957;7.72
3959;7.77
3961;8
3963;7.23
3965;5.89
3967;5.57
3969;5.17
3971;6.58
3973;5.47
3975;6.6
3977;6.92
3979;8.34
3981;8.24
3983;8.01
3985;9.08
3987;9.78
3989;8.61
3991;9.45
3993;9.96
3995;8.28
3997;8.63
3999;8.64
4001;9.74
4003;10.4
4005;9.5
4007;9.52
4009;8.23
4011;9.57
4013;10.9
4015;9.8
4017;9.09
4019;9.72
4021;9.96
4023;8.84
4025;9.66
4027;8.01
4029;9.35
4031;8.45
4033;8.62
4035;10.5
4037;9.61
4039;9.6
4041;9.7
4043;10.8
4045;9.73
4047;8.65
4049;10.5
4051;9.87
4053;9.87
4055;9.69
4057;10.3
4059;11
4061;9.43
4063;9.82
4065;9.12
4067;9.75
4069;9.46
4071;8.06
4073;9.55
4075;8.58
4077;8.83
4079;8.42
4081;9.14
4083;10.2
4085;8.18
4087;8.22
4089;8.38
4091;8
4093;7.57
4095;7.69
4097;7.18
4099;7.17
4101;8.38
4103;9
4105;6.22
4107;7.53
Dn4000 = 1.3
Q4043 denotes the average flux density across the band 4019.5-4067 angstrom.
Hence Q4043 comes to 9.62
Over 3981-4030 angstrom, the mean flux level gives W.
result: 9.26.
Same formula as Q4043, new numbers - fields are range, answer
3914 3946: 7.63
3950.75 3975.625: 7.01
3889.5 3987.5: 7.65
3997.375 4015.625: 9.55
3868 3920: 7.83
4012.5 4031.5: 9.36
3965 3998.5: 7.75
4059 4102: 8.68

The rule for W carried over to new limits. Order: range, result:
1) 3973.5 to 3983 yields 7.47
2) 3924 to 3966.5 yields 7.63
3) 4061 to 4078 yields 9.16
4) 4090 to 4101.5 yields 7.63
